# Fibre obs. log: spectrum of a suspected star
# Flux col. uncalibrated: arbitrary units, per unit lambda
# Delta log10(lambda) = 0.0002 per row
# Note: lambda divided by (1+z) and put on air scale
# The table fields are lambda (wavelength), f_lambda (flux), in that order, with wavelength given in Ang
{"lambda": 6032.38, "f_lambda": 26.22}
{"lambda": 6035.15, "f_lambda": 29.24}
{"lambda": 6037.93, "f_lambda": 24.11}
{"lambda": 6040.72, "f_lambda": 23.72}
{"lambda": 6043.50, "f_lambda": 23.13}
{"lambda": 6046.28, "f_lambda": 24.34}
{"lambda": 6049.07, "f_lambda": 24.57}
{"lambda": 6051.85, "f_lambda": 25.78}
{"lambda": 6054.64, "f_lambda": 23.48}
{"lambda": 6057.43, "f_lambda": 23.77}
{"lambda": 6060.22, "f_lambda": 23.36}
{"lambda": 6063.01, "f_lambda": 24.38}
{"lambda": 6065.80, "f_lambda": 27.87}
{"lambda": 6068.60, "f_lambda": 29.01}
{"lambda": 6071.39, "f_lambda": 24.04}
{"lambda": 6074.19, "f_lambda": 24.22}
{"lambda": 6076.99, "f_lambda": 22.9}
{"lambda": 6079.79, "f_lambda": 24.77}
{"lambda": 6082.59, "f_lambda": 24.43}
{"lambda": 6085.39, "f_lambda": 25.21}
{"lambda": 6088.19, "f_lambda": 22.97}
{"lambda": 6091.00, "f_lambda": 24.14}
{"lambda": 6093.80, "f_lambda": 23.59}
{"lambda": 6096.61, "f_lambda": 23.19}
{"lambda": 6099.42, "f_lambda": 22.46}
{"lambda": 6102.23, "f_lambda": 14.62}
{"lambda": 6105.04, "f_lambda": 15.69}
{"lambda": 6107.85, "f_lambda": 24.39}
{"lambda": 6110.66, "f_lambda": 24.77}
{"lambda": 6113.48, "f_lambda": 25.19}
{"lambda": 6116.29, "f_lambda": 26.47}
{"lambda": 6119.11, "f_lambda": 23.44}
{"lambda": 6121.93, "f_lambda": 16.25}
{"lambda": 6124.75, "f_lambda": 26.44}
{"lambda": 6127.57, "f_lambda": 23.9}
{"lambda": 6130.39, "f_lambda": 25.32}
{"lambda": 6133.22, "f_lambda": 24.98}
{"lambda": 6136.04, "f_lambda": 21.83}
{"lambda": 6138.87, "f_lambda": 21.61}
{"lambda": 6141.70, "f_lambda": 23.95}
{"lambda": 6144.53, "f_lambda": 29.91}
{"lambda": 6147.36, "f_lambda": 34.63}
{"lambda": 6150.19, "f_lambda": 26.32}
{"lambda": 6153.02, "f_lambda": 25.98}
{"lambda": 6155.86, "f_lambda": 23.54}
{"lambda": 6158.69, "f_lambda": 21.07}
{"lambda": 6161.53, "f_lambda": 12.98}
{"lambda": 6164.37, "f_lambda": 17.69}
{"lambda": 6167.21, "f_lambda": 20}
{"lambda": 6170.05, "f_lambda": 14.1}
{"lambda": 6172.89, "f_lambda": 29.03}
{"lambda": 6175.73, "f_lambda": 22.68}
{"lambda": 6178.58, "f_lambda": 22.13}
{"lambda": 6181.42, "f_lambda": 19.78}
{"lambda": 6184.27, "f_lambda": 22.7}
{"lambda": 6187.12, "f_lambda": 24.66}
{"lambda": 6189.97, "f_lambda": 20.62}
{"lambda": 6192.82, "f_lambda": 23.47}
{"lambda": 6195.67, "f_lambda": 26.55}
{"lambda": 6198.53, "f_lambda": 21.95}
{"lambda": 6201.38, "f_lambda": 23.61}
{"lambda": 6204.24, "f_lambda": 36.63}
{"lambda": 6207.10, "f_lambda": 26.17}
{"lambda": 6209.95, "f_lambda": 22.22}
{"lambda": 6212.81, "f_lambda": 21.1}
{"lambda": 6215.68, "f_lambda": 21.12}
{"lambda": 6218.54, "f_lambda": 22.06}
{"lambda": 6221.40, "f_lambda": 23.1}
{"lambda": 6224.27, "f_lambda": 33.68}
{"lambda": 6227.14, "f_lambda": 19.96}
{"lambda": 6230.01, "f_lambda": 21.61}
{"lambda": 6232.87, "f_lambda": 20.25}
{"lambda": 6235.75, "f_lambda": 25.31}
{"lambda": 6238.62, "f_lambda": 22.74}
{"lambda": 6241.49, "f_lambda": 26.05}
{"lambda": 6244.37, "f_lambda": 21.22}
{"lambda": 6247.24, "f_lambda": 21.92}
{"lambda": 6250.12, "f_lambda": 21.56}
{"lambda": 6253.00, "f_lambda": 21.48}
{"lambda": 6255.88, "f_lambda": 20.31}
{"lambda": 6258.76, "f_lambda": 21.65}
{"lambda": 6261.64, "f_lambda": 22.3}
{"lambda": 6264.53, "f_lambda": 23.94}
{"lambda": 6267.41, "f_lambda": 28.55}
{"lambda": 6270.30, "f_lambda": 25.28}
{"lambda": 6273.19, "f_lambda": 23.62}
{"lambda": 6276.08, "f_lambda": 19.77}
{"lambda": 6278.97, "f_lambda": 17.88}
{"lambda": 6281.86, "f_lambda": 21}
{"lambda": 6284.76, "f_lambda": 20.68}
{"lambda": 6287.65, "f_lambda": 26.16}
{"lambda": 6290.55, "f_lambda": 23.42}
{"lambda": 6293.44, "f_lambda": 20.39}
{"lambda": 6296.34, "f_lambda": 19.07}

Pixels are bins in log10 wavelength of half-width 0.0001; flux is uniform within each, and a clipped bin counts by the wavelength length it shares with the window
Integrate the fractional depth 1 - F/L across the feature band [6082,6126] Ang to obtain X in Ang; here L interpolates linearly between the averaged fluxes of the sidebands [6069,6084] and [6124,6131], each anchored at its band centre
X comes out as 3.8 Ang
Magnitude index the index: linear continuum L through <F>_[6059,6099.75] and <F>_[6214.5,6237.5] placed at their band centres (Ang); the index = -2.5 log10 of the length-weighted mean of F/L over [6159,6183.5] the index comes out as 0.193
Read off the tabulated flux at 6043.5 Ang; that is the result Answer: 23.13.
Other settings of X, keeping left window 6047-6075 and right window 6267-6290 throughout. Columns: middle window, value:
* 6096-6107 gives 2.52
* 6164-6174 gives 1.53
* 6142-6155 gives -2.40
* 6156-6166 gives 2.44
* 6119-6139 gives 1.04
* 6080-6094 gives 0.33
